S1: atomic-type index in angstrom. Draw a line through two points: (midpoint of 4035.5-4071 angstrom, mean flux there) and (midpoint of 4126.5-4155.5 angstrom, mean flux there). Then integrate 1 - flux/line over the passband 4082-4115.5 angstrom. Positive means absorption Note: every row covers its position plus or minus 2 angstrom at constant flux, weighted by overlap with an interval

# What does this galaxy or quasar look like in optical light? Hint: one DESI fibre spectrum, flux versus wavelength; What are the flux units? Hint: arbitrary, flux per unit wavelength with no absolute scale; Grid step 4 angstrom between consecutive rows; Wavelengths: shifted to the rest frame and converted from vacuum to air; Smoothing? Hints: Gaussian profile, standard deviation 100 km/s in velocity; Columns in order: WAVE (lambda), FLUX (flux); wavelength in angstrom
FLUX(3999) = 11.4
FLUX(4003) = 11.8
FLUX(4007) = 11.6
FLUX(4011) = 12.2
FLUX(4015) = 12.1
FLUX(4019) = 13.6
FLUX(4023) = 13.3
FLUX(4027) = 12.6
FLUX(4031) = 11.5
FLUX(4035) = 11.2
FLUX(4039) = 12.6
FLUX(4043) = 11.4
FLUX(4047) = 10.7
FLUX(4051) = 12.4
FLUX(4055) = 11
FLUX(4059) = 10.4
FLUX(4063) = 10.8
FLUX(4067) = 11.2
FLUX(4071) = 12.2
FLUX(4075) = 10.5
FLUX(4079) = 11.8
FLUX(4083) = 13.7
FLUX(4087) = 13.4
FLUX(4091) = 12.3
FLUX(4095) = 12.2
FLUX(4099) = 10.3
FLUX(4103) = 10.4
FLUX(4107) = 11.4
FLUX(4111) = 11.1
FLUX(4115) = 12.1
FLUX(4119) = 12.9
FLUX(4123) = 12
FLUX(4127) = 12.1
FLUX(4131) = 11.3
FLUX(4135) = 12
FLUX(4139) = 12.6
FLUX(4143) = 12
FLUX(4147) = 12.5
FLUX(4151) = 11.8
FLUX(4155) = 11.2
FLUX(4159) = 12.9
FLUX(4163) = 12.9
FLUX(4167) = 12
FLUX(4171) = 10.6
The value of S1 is -0.4 angstrom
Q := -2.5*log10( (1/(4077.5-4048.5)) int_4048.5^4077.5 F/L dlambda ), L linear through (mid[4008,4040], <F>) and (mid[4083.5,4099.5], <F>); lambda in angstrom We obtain 0.11 mag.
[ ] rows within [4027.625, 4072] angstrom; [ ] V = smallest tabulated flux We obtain 10.4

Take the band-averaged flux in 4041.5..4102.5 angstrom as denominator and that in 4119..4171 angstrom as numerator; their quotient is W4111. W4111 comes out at 1.04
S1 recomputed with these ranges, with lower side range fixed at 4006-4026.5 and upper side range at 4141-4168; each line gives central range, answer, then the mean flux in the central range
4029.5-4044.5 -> 1.02 angstrom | 11.7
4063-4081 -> 1.57 angstrom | 11.4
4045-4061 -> 1.76 angstrom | 11.1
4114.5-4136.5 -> 0.38 angstrom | 12.1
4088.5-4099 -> 0.38 angstrom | 11.9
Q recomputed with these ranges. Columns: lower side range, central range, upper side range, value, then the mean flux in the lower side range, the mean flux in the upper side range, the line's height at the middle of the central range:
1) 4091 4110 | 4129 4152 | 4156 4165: 0.02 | 11.2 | 12.7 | 12.2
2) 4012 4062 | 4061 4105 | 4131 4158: 0.02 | 11.9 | 12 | 11.9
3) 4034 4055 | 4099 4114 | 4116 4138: 0.10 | 11.6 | 12.1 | 12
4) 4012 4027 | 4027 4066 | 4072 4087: 0.11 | 12.9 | 12.2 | 12.6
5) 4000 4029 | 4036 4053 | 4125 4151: 0.05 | 12.4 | 12.1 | 12.3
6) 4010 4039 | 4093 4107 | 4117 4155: 0.11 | 12.4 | 12.1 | 12.2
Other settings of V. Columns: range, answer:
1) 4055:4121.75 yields 10.3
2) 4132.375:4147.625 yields 12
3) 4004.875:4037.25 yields 11.2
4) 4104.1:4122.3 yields 11.1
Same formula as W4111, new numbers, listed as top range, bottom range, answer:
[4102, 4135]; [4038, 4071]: 1.03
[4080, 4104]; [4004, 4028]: 0.97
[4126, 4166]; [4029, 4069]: 1.07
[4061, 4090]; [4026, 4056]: 1.02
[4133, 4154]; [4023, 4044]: 1.01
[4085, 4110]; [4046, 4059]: 1.03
